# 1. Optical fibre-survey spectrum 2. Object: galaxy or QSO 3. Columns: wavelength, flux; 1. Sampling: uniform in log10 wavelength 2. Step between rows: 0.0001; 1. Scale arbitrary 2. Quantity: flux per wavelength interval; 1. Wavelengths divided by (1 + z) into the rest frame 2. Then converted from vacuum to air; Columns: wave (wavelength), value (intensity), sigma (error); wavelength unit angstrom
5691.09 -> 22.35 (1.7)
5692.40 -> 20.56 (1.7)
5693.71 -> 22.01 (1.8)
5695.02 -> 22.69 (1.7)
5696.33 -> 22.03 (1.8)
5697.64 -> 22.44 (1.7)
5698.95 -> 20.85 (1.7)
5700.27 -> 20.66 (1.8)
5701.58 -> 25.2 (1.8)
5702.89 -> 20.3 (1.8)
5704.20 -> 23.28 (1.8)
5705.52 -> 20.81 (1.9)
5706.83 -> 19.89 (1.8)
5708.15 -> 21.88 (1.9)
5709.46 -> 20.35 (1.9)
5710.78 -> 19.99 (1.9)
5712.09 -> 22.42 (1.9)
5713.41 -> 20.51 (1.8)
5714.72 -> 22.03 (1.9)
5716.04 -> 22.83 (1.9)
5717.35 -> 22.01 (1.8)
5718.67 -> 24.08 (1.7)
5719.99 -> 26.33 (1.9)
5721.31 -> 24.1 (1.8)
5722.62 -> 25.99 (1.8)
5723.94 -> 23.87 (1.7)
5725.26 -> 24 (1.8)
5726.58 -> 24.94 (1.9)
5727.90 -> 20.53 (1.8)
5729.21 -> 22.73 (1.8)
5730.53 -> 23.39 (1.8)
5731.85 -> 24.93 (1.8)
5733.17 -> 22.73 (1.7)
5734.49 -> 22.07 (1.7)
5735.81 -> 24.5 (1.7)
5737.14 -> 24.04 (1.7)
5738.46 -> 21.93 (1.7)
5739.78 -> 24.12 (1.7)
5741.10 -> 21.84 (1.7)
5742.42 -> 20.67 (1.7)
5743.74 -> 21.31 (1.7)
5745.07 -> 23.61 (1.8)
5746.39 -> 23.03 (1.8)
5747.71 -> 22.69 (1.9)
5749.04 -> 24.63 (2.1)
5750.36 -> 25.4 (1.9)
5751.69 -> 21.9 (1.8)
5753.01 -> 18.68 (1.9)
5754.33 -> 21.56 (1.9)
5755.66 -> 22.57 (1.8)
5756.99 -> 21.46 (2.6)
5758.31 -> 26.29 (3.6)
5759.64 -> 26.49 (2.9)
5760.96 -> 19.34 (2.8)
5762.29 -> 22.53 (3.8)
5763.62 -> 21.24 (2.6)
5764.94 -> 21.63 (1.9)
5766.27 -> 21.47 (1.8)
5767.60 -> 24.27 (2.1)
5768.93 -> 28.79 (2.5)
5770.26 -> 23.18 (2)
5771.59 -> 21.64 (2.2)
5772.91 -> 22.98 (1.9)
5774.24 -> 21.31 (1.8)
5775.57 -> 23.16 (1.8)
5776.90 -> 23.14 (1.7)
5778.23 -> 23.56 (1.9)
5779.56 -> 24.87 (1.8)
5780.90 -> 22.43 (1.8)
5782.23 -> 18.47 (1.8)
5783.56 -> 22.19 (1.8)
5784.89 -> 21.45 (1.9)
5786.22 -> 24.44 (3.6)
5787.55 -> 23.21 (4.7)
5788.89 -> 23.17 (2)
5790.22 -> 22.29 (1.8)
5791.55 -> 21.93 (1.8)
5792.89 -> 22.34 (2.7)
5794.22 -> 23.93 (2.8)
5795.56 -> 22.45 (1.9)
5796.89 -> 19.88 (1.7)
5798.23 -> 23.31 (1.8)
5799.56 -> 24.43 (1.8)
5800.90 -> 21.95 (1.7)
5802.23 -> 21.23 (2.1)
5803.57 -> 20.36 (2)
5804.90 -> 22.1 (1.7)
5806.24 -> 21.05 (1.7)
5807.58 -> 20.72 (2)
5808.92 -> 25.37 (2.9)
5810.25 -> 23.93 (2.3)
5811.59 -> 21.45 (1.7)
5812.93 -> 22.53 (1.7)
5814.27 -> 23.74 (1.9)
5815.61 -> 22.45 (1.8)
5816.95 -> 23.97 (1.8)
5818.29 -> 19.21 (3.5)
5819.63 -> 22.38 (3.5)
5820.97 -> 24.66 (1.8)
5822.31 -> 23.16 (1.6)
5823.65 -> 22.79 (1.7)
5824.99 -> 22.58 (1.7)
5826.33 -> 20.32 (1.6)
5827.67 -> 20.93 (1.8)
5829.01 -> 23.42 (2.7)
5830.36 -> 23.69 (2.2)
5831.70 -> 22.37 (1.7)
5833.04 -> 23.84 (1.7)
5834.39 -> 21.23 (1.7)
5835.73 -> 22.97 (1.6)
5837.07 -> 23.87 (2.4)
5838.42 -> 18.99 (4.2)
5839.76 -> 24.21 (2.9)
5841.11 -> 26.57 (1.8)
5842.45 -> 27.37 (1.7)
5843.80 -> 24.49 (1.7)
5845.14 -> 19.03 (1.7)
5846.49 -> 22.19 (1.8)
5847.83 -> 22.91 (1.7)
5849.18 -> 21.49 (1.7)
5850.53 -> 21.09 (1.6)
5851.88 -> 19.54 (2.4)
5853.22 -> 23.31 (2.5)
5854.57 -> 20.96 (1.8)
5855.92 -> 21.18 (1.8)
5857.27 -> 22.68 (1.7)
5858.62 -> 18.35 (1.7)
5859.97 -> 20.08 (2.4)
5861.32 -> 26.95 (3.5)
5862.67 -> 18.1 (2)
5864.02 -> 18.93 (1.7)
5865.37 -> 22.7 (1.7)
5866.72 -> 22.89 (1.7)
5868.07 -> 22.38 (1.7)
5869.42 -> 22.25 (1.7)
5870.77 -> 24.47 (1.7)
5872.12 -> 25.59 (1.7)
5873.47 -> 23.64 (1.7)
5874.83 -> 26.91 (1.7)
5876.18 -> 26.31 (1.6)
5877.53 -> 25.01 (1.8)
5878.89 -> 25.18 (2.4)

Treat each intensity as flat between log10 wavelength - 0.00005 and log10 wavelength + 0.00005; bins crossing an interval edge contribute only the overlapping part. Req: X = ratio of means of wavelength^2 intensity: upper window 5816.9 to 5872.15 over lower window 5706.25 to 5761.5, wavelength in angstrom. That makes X 1.02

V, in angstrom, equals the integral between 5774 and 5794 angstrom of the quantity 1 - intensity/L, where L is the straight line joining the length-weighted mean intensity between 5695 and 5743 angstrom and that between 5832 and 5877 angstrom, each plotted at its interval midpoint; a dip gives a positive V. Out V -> 0.0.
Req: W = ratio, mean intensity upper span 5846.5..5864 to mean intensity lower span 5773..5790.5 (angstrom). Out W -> 0.94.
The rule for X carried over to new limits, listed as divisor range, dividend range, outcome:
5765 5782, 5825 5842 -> 1.00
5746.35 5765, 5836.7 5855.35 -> 1.03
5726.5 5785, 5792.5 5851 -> 1.01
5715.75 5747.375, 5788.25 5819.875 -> 0.98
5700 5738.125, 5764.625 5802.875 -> 1.02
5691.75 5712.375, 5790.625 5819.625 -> 1.07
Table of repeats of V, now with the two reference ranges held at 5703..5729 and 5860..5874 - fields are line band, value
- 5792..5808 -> 0.45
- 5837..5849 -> -0.28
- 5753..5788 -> -0.21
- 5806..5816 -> -0.04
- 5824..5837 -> 0.11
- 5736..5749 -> -0.09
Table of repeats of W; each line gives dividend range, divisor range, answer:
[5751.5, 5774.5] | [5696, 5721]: 1.03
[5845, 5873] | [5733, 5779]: 0.96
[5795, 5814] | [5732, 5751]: 0.96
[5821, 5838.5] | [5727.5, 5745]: 0.99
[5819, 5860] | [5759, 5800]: 0.98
